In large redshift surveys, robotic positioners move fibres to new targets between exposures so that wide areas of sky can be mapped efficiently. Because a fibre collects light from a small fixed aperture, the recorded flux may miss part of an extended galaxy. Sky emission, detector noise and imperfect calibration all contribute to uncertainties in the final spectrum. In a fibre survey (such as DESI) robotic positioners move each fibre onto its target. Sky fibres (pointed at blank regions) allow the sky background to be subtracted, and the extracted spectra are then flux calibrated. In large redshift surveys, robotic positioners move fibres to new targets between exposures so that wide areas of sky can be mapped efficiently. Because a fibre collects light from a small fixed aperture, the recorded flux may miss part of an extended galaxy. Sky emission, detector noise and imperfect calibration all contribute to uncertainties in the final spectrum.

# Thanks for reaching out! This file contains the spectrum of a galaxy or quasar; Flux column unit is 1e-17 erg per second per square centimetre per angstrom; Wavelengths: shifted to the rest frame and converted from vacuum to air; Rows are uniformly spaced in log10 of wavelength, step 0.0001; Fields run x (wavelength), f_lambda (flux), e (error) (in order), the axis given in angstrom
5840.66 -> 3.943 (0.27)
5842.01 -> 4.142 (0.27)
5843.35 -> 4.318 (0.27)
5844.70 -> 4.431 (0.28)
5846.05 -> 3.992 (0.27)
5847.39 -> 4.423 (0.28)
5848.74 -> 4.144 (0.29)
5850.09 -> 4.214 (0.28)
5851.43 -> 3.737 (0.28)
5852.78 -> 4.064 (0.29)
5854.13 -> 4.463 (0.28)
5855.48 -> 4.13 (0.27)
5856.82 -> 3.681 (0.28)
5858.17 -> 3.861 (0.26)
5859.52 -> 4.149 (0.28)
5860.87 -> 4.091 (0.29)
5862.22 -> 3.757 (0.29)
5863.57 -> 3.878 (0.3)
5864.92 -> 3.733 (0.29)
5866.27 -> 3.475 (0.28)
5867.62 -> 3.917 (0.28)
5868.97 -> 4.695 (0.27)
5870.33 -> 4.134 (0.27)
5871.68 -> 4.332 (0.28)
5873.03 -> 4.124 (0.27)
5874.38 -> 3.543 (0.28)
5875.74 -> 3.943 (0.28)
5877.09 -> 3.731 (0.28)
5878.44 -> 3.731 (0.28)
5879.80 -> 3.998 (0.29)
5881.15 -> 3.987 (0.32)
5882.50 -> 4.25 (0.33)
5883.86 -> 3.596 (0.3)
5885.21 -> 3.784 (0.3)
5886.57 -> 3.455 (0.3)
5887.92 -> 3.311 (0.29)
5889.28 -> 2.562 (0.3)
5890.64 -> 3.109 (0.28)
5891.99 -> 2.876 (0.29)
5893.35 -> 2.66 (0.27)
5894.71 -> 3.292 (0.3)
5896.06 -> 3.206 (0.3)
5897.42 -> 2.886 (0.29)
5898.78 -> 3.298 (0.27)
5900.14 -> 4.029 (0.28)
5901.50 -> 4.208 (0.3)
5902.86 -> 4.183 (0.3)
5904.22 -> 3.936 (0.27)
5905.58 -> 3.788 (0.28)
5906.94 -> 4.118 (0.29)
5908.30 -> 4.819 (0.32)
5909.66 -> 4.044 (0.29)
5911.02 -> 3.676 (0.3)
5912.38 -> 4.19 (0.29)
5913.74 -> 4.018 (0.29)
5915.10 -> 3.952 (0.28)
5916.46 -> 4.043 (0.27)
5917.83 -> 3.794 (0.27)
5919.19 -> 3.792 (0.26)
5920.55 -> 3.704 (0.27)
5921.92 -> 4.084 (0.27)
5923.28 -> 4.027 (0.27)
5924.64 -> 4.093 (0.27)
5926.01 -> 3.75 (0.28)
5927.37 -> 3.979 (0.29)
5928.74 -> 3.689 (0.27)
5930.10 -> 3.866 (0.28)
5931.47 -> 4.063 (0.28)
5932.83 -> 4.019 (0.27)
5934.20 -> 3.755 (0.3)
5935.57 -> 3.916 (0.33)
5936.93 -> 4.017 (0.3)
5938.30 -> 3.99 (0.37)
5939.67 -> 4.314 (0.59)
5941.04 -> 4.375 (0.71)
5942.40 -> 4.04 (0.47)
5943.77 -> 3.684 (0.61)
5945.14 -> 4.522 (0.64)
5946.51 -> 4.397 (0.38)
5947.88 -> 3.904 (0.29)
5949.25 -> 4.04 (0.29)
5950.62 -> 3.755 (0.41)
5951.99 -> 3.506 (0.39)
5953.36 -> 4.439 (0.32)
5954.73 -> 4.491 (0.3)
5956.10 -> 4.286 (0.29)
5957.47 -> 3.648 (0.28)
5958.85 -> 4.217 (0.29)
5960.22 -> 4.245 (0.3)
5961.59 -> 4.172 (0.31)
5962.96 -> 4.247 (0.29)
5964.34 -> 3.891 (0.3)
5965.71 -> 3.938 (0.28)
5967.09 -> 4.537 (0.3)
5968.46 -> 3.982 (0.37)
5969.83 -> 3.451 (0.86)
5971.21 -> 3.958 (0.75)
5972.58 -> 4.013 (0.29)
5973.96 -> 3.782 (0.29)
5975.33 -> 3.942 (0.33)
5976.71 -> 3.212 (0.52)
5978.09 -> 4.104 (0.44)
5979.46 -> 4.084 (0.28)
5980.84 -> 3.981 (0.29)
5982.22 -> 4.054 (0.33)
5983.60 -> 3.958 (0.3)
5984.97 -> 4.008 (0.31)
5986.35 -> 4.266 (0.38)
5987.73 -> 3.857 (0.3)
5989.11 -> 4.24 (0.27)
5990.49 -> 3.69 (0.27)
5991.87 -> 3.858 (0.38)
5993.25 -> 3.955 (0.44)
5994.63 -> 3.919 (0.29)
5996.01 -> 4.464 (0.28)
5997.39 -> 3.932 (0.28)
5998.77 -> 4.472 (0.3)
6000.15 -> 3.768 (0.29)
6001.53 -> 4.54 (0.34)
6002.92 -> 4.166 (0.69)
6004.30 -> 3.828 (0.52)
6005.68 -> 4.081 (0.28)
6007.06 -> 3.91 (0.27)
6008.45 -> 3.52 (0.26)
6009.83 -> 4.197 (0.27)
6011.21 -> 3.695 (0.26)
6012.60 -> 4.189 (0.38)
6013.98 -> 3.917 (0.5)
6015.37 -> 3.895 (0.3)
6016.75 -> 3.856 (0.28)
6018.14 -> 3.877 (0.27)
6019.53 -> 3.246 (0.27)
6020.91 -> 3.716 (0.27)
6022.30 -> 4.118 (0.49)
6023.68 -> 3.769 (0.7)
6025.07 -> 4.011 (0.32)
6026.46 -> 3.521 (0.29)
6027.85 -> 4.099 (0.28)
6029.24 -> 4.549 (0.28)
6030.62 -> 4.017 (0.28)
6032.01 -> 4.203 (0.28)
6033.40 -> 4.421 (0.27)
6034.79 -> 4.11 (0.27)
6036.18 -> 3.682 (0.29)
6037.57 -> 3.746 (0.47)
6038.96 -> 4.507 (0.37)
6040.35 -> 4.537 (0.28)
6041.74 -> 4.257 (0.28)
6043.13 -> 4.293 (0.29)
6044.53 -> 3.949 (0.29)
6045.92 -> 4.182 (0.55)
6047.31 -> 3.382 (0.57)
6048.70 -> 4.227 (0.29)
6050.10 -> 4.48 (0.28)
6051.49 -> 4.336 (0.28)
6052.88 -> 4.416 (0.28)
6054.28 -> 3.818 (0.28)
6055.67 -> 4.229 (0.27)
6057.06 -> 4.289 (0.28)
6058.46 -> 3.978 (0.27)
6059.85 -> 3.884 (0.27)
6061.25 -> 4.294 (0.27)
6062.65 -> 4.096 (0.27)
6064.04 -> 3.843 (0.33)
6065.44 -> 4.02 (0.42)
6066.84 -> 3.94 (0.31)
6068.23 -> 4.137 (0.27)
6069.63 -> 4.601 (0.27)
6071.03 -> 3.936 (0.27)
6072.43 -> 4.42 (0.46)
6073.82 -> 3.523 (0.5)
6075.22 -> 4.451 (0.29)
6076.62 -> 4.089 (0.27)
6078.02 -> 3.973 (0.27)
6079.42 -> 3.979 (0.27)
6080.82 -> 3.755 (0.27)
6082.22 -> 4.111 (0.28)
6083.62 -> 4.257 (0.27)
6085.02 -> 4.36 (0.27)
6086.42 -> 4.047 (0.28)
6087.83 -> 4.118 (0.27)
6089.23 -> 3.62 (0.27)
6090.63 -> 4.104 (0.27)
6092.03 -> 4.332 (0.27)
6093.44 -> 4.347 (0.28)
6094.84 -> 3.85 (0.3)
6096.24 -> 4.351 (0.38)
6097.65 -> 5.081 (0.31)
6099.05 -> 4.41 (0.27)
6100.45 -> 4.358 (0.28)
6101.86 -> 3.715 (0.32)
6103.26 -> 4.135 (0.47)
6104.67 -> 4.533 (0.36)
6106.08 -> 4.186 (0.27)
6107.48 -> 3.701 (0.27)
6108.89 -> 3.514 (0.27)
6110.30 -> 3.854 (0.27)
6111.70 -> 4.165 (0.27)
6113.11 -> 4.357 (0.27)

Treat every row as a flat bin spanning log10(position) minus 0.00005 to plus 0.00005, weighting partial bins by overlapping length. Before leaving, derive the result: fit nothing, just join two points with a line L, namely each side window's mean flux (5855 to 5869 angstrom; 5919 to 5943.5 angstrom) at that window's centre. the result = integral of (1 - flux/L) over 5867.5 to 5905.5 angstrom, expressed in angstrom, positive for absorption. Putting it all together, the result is 2.5 angstrom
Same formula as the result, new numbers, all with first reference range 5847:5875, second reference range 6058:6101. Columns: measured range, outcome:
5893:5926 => 1.7 angstrom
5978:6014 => 0.6 angstrom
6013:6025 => 0.8 angstrom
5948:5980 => 0.6 angstrom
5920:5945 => 0.5 angstrom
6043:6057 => 0.0 angstrom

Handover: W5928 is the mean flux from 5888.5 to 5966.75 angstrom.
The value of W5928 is 3.89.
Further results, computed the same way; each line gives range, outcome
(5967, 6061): 4.02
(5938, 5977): 4.04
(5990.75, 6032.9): 3.98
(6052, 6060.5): 4.11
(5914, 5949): 3.99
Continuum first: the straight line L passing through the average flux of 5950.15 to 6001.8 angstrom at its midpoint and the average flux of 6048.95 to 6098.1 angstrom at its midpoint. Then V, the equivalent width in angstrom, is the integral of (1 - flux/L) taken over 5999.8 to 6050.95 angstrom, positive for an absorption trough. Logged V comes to 0.82 angstrom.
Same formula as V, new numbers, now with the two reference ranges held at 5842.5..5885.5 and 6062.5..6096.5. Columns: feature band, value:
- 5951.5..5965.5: -0.2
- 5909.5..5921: 0.3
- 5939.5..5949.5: -0.3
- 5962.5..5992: 0.7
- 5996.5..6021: 0.7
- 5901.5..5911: -0.2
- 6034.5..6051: -0.2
